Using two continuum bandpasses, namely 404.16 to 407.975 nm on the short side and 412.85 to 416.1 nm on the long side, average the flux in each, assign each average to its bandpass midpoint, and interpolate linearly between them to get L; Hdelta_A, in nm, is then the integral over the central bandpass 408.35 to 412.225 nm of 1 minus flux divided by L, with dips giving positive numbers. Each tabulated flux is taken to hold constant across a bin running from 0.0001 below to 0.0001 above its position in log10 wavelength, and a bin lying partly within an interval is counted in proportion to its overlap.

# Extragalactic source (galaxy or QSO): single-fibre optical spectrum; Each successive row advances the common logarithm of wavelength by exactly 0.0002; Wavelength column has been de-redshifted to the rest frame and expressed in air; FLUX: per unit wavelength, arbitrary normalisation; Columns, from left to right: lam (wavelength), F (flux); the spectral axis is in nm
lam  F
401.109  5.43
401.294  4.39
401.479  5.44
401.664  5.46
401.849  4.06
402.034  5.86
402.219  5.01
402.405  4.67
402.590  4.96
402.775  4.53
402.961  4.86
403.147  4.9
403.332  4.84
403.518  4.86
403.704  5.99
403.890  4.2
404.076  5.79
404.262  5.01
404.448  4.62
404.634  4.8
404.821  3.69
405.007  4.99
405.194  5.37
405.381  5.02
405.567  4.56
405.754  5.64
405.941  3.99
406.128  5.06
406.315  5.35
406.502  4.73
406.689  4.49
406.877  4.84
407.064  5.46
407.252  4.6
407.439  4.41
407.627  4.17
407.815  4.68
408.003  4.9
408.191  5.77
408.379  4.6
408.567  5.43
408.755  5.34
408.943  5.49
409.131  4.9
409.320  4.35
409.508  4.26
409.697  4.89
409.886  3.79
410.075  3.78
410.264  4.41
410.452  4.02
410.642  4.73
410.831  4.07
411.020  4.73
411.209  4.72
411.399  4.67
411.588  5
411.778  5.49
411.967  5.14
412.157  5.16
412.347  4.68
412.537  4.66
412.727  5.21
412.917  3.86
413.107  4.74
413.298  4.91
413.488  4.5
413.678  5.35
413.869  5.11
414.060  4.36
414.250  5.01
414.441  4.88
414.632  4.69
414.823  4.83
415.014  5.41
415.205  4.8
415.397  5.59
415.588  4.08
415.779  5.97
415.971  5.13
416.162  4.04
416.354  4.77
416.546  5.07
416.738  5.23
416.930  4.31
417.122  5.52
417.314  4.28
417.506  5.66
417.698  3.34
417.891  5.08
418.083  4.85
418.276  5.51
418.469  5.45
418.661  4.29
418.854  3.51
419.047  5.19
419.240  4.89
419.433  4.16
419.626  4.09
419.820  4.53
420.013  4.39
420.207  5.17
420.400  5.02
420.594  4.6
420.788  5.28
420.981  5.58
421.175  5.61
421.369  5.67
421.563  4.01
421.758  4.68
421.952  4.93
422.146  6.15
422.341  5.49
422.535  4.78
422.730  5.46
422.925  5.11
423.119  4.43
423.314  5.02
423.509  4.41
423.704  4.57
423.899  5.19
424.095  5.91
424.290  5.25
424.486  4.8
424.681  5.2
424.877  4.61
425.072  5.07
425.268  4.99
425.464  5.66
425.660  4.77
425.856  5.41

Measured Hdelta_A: 0.10 nm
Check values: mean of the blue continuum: 4.78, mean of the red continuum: 4.9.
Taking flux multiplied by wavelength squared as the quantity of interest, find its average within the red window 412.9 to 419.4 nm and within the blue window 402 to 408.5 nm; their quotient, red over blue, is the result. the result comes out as 1.04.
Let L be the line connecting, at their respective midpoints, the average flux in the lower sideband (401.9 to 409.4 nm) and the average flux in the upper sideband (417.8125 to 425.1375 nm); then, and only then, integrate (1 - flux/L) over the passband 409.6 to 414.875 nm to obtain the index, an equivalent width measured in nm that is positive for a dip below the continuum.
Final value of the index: 0.252 nm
